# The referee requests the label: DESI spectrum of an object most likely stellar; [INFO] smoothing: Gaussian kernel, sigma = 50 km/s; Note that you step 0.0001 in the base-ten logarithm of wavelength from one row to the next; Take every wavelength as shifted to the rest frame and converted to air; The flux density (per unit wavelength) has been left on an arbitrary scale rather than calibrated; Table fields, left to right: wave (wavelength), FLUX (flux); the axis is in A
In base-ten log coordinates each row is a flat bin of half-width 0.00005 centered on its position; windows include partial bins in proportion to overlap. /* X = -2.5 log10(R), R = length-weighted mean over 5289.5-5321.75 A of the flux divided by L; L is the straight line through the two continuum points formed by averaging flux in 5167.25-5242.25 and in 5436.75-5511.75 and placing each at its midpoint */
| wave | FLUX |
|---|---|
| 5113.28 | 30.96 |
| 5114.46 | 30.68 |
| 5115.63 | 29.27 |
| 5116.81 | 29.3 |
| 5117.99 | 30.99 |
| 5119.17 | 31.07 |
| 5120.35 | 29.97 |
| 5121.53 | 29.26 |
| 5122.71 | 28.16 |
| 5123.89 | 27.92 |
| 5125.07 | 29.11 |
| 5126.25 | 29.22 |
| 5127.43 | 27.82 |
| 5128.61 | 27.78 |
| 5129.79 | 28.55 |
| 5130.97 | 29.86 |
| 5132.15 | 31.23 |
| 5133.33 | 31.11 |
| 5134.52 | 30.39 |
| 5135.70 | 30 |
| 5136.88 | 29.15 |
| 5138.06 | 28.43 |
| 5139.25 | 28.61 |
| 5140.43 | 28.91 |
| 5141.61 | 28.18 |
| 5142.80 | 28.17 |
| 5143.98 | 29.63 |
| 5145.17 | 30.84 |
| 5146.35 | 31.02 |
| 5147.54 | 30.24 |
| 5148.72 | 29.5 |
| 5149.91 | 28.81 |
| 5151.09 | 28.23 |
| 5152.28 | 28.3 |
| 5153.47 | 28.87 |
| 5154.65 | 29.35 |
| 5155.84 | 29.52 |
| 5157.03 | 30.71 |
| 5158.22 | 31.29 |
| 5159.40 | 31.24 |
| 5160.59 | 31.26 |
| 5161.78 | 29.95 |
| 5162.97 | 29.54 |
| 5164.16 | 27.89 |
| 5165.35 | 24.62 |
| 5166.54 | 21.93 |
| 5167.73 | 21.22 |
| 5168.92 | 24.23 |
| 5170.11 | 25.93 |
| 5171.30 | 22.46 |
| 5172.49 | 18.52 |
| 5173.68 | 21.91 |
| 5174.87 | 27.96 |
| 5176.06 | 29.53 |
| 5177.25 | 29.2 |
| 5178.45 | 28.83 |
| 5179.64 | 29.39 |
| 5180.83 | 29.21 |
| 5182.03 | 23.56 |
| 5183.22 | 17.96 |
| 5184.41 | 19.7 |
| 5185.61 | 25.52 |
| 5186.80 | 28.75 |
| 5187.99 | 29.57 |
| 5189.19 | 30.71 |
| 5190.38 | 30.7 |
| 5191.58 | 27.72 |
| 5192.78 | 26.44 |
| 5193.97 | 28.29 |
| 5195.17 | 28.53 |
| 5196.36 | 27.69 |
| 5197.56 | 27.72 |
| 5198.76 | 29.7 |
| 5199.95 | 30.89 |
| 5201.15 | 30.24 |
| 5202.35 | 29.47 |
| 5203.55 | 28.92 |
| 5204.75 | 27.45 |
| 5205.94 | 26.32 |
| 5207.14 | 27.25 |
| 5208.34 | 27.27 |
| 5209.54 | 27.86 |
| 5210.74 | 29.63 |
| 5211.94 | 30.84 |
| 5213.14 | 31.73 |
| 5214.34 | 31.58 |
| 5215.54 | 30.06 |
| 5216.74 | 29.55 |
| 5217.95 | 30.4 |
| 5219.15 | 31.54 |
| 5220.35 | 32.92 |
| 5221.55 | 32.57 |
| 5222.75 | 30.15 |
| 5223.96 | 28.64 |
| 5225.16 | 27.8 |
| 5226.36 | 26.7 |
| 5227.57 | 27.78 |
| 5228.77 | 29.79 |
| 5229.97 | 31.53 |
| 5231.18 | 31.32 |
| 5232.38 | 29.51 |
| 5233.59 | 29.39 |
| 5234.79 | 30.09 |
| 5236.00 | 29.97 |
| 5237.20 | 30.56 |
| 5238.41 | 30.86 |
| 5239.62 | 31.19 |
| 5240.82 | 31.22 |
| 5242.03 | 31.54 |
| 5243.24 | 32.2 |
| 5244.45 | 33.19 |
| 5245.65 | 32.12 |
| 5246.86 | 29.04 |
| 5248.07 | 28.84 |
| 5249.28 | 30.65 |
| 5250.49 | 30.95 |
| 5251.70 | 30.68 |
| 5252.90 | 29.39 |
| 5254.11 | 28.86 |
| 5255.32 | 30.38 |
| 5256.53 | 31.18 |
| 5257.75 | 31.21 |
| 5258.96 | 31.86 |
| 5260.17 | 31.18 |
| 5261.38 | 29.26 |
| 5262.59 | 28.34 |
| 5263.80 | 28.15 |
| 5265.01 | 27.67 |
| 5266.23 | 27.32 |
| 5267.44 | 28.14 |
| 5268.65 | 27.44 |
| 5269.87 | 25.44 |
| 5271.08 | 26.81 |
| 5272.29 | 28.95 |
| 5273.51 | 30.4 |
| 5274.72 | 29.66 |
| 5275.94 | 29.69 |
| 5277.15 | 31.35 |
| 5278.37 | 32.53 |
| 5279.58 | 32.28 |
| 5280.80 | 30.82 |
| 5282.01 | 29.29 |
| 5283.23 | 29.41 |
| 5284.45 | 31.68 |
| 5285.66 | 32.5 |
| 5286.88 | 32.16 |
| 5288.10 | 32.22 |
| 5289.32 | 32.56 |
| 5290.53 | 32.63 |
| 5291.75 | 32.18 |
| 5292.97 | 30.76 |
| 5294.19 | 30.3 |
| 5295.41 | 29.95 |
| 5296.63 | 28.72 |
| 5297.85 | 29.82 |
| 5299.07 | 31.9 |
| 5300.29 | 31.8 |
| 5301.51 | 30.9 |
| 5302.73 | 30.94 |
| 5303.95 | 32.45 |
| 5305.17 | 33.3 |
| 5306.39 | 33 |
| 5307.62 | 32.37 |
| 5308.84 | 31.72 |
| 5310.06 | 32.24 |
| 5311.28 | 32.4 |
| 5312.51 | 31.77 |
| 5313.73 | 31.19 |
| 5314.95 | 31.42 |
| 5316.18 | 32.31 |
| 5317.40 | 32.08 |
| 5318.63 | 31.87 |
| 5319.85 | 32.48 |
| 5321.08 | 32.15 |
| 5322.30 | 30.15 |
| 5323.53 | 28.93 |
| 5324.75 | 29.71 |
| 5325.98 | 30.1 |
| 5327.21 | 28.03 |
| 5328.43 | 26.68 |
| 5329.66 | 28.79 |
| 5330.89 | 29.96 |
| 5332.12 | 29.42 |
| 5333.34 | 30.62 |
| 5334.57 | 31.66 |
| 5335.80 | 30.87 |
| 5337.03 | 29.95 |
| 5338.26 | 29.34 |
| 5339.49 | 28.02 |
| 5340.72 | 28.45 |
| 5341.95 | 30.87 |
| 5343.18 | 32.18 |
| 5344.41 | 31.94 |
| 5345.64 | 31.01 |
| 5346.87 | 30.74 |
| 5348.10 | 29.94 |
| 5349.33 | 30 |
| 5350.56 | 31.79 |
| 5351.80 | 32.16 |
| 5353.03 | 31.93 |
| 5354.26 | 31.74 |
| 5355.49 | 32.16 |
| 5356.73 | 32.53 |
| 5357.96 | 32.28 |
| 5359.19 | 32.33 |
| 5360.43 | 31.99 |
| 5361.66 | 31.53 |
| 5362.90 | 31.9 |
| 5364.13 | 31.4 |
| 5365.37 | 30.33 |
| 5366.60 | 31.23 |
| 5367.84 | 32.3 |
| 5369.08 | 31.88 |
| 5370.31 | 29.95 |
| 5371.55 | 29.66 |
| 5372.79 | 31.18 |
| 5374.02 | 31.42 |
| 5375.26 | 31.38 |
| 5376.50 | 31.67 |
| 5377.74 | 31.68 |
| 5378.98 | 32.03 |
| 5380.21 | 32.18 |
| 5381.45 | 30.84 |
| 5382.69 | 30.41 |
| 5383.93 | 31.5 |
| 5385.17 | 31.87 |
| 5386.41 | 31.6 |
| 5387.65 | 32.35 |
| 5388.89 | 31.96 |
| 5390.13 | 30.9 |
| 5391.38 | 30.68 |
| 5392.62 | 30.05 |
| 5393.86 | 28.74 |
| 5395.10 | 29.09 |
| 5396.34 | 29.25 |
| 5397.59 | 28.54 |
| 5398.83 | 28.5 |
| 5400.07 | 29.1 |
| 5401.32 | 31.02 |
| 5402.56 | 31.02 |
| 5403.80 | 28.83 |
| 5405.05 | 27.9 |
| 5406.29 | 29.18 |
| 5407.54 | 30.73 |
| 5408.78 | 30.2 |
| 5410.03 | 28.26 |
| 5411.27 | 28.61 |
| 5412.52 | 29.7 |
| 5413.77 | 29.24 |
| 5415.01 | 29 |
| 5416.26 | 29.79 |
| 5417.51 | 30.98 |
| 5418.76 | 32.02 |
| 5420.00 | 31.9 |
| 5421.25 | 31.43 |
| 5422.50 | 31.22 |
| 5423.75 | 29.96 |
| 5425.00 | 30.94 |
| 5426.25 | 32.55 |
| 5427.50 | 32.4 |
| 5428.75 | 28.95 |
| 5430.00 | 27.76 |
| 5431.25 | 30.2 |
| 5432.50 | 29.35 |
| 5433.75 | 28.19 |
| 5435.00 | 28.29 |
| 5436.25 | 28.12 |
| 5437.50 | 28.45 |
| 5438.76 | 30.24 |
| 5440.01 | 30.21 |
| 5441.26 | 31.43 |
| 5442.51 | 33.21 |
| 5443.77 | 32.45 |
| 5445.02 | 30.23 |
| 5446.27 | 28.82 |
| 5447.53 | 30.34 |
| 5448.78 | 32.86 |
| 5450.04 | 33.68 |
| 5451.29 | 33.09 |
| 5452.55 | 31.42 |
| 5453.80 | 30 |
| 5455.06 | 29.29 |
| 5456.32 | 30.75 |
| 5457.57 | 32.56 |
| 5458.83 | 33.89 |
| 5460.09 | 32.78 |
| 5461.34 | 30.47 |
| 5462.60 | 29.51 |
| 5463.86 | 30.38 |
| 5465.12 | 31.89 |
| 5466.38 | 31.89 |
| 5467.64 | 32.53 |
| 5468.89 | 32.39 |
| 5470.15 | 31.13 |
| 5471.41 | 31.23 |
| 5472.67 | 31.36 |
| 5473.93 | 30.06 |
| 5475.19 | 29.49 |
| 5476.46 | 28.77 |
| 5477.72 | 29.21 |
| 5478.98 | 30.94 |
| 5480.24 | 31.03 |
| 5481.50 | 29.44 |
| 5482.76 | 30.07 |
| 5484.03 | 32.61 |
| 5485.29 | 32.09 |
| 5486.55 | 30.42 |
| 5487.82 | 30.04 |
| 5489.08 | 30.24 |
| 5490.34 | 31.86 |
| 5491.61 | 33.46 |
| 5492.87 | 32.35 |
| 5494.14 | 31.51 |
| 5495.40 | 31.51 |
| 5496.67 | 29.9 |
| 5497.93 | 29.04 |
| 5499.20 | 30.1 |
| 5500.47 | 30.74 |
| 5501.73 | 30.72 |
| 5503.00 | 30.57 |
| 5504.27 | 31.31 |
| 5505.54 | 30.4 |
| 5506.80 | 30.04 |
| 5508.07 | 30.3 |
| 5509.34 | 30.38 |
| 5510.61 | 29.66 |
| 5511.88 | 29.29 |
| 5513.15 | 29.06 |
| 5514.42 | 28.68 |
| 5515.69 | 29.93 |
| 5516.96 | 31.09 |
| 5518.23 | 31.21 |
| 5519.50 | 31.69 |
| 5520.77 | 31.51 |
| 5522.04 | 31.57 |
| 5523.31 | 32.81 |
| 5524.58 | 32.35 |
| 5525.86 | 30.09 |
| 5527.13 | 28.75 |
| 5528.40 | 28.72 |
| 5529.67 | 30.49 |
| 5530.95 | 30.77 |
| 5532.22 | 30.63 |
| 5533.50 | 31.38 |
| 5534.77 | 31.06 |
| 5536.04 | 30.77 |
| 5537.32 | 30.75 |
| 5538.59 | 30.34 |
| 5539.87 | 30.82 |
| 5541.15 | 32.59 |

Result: -0.083 mag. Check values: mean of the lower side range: 28.3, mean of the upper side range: 30.9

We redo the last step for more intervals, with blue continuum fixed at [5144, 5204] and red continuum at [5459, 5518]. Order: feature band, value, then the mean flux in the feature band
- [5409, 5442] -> 0.00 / 30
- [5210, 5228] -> -0.07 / 30.1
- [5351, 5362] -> -0.09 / 32.1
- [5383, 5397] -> -0.03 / 30.7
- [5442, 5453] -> -0.05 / 31.8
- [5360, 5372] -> -0.06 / 31.2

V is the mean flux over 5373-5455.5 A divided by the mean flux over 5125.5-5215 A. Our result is 1.1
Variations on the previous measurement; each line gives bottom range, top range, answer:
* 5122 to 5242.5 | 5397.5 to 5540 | 1.07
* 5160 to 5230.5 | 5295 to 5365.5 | 1.11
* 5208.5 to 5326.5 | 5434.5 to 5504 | 1.01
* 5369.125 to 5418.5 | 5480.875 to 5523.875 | 1.01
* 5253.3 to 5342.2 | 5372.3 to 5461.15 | 1.00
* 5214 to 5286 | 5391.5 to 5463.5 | 1.01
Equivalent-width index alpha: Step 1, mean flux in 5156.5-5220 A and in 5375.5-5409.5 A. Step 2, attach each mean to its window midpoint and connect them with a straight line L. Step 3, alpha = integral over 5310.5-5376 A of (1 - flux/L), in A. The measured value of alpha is -2.46 A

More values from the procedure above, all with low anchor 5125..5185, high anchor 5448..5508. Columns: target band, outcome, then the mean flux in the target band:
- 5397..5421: 0.50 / 29.7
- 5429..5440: 0.62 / 28.9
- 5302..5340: -1.75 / 30.8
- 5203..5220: -0.59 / 29.4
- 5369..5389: -0.85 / 31.4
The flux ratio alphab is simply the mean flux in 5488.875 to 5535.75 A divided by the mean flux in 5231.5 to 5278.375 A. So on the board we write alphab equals 1.03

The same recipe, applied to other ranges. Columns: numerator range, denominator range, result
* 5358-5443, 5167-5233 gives 1.09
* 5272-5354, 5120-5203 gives 1.10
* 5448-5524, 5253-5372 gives 1.01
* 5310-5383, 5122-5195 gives 1.11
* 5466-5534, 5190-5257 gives 1.03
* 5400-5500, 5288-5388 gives 0.98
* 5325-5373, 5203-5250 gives 1.02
